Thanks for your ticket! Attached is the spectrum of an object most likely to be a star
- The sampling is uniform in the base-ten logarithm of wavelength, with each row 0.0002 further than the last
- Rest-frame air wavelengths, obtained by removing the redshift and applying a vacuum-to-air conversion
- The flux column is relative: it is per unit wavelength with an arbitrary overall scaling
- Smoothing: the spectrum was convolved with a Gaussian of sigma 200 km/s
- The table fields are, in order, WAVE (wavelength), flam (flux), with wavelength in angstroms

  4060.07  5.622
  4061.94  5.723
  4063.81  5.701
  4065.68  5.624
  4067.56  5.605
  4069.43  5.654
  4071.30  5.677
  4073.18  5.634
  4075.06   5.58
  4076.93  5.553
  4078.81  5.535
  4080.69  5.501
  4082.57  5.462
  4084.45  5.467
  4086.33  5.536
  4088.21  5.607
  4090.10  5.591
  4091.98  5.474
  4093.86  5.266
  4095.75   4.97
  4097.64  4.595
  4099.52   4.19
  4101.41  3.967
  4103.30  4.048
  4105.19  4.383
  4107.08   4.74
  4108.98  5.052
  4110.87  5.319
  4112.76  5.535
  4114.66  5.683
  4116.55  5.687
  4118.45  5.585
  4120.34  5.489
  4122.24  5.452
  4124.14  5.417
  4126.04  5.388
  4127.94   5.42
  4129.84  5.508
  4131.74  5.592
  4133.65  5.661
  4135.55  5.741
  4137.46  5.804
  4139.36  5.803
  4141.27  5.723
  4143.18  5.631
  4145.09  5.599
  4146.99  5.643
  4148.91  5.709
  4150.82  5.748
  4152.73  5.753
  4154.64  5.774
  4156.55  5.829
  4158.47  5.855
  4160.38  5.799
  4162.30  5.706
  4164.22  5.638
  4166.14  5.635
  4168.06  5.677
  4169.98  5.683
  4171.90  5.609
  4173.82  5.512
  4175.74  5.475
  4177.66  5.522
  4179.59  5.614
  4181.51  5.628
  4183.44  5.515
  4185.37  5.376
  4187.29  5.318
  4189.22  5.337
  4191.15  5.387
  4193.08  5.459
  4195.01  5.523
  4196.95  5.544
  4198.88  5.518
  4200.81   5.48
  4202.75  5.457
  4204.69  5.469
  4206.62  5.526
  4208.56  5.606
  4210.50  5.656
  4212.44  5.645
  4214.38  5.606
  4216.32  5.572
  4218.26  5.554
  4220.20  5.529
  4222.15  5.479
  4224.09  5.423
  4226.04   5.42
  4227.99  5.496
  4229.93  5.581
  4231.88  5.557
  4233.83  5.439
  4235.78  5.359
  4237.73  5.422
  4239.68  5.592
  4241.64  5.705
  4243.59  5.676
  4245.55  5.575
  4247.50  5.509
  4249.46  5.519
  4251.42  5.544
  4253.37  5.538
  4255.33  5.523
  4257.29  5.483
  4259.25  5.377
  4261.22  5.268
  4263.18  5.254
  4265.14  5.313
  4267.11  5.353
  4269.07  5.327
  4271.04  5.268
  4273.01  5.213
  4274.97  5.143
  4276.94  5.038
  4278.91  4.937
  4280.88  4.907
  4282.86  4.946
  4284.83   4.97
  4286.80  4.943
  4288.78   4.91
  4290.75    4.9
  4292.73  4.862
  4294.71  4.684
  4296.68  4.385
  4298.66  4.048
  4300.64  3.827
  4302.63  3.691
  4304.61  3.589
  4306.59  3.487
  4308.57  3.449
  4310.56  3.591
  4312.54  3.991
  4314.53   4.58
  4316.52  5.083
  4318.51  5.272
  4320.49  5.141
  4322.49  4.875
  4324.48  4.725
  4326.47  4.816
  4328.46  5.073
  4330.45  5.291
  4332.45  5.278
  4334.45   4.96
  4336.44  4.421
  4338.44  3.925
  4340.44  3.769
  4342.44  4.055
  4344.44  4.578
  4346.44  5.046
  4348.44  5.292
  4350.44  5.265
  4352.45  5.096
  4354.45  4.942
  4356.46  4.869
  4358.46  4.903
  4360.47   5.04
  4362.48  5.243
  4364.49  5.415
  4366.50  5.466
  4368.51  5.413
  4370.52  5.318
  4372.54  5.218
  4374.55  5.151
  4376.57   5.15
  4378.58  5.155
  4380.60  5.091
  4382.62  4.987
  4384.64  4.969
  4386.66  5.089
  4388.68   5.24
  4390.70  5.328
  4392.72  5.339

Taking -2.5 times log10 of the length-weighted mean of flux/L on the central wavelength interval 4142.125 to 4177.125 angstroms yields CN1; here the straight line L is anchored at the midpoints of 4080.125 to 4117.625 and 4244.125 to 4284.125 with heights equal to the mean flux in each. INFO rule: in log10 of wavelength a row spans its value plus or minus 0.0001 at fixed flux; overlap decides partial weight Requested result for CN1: -0.10 mag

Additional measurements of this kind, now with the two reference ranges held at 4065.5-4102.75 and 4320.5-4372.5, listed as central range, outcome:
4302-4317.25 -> 0.26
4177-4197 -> -0.06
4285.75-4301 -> 0.09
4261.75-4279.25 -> -0.04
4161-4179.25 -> -0.09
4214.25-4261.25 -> -0.09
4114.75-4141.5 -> -0.07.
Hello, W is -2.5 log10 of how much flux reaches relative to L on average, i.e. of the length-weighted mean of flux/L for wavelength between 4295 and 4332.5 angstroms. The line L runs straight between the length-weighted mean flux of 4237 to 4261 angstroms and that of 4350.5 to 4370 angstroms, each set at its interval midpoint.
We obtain 0.20 mag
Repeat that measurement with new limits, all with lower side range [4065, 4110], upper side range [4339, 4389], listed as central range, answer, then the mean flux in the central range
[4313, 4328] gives 0.03 mag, 4.9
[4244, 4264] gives -0.08 mag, 5.47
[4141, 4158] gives -0.11 mag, 5.72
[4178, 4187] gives -0.08 mag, 5.52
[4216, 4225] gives -0.08 mag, 5.51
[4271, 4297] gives 0.03 mag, 4.94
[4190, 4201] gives -0.07 mag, 5.48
